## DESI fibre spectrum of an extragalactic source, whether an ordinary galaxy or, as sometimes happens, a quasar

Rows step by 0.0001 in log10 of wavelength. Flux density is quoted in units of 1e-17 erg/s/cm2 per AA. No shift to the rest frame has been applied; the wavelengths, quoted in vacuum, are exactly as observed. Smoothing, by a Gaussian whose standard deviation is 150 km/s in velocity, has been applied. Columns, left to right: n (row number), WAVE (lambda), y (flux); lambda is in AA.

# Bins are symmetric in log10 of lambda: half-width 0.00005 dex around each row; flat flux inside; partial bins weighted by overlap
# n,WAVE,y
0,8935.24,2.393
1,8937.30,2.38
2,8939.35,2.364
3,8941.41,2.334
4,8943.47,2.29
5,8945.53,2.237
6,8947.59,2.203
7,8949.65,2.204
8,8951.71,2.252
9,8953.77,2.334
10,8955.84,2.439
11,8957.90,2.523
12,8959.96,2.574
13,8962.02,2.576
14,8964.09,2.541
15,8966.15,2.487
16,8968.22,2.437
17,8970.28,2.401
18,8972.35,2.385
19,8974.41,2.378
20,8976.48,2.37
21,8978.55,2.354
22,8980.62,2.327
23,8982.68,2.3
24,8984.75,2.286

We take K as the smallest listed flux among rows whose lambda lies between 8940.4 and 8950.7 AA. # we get 2.203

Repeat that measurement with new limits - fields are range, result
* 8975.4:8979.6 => 2.354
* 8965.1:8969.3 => 2.437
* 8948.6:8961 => 2.204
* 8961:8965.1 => 2.541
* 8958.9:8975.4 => 2.378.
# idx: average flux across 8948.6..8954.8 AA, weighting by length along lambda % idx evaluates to 2.26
